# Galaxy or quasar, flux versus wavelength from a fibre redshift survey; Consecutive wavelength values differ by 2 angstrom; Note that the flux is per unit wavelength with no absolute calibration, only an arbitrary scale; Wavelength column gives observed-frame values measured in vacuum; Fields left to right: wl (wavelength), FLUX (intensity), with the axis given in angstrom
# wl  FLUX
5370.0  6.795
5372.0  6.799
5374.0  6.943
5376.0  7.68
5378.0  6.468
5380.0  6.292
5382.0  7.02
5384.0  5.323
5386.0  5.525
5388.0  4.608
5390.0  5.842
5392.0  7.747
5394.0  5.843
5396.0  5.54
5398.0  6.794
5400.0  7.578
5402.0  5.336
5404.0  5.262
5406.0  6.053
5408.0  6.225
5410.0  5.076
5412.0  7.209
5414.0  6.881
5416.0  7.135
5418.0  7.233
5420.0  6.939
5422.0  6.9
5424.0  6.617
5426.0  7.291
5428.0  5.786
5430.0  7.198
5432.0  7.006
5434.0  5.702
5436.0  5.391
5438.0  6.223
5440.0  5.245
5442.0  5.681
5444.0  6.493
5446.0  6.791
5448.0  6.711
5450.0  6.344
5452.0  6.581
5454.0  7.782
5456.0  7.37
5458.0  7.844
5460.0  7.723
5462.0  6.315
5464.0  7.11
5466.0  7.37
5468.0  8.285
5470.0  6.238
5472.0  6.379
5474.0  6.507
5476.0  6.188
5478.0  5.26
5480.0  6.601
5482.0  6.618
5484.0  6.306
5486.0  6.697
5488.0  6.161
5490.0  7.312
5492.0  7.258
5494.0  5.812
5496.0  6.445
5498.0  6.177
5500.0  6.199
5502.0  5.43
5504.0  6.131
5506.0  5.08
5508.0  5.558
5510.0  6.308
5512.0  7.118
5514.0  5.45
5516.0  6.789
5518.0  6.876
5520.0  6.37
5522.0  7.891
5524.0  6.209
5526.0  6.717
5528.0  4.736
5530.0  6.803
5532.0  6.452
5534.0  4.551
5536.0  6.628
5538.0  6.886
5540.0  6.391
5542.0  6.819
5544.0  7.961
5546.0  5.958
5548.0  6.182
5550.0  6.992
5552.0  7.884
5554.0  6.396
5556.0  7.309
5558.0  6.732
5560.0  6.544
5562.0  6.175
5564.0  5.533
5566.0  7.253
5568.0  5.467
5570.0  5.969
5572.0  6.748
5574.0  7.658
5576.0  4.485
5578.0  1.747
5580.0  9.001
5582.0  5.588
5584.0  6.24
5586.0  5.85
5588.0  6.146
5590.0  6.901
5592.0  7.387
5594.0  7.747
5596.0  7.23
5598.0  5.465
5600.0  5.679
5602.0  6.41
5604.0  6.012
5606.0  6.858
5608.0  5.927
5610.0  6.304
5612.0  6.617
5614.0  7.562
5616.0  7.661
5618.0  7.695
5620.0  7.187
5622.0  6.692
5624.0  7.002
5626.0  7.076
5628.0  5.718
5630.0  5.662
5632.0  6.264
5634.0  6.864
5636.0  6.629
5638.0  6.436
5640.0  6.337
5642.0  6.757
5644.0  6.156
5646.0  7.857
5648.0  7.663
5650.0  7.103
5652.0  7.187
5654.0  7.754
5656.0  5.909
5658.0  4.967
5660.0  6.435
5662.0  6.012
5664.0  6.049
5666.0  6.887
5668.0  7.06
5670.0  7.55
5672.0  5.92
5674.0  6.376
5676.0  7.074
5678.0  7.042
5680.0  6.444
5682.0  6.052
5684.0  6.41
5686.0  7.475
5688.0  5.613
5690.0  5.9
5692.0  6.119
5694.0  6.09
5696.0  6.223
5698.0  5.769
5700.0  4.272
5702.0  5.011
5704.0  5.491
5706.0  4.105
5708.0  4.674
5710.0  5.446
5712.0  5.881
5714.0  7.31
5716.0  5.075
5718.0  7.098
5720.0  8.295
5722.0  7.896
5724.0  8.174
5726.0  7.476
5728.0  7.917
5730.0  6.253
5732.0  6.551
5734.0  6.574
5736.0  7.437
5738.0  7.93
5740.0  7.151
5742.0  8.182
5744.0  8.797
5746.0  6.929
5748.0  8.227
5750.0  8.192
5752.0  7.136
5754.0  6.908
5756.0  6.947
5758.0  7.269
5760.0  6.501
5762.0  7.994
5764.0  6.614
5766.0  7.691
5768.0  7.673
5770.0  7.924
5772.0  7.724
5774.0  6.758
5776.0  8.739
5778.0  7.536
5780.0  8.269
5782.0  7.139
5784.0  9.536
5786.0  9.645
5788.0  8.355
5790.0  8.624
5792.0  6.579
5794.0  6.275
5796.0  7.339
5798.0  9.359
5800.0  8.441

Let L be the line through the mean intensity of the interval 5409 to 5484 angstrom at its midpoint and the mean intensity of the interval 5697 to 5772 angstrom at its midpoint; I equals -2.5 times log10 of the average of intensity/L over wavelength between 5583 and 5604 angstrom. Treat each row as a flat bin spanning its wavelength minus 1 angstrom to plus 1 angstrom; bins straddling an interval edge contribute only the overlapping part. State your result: 0.048 mag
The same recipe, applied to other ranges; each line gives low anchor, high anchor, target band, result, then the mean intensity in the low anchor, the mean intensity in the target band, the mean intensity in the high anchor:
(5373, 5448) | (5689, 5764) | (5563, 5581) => 0.098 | 6.35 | 5.98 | 6.73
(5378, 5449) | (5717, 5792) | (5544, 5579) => 0.109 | 6.3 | 6.23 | 7.66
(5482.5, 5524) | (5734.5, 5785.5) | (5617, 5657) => 0.038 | 6.37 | 6.8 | 7.66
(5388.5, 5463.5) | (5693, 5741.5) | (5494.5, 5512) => 0.090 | 6.52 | 5.98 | 6.44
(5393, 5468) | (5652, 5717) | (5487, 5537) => 0.028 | 6.58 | 6.26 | 6.09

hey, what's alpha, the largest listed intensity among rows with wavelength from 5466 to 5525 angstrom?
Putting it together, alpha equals 8.285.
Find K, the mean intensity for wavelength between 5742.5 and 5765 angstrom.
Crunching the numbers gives 7.43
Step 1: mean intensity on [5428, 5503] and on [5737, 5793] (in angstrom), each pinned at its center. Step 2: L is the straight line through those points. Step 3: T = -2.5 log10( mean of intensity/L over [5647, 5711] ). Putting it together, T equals 0.19 mag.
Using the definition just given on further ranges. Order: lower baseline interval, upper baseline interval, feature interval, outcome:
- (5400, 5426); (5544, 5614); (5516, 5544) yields -0.009 mag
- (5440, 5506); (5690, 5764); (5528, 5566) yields 0.016 mag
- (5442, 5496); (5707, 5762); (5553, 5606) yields 0.099 mag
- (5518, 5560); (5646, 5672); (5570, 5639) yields 0.032 mag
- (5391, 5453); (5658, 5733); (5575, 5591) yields 0.113 mag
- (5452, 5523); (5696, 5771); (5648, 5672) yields 0.024 mag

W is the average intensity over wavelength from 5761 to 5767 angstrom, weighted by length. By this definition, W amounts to 7.43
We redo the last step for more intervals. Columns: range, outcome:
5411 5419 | 7.11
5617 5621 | 7.44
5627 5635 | 6.13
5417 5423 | 7.02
